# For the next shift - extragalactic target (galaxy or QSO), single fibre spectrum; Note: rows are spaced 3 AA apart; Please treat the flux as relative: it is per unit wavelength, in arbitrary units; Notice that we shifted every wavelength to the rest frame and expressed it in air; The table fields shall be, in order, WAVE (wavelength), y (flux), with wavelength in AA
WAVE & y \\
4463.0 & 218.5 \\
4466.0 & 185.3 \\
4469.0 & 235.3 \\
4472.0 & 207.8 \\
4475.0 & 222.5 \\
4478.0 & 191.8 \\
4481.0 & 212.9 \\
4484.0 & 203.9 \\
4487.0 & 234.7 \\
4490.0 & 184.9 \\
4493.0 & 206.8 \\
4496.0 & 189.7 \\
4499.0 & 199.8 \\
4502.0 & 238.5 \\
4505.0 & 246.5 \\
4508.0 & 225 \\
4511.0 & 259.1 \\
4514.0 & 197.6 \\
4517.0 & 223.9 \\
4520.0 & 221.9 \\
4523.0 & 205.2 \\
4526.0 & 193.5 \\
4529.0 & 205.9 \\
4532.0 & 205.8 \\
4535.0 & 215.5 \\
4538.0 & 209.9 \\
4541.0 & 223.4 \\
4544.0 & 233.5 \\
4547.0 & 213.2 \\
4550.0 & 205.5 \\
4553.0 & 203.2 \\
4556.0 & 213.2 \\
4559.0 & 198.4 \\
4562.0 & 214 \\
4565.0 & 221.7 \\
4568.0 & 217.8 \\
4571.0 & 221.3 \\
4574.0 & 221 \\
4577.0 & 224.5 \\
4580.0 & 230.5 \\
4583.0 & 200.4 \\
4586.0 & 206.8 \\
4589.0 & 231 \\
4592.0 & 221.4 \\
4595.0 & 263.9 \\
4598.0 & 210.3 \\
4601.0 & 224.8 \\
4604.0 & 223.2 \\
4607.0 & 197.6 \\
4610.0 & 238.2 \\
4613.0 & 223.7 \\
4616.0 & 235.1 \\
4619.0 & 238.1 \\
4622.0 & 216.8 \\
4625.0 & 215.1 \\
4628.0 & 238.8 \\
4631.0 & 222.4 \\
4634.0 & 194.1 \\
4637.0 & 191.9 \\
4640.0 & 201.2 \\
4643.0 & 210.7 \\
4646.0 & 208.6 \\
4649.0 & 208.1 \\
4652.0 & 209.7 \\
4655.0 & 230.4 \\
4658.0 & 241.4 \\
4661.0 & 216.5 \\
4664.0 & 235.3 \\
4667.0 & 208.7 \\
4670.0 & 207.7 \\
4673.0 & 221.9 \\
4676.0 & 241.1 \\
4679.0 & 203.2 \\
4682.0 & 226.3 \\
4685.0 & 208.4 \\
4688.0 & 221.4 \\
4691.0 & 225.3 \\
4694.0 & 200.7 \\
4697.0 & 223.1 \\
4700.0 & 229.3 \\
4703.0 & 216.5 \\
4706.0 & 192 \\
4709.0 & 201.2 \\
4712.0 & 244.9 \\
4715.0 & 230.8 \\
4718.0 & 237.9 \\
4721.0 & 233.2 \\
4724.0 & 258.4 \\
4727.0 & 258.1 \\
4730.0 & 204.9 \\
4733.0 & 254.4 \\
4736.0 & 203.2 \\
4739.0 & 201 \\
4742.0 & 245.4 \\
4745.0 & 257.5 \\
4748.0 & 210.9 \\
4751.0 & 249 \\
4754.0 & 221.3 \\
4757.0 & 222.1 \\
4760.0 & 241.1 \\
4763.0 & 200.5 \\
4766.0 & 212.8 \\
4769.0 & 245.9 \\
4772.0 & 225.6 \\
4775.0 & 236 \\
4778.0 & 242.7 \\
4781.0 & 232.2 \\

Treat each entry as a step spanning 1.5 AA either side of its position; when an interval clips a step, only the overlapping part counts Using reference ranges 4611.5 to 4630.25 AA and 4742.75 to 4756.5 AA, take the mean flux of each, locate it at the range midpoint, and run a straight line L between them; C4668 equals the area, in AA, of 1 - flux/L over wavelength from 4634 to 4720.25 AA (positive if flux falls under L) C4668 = 5.0 AA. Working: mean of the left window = 228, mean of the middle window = 217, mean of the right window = 234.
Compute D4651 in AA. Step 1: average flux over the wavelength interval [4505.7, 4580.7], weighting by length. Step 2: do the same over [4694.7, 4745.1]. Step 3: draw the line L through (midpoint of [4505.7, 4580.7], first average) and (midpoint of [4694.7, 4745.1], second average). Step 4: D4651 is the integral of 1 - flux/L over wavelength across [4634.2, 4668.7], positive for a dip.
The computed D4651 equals 1.4 AA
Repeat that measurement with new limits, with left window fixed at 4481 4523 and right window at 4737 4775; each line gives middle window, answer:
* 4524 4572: 1.55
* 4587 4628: -0.87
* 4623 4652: 1.65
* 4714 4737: -0.96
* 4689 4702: 0.33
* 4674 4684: 0.08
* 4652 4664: -0.21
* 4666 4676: 0.31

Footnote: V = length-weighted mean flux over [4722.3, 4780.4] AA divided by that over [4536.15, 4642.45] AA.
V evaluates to 1.06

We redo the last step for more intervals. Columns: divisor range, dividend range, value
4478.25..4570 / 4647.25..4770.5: 1.05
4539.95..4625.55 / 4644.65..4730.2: 1.01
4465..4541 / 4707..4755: 1.09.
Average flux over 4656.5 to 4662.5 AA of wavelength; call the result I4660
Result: 229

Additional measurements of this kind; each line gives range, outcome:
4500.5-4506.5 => 242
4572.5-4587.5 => 217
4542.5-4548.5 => 223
